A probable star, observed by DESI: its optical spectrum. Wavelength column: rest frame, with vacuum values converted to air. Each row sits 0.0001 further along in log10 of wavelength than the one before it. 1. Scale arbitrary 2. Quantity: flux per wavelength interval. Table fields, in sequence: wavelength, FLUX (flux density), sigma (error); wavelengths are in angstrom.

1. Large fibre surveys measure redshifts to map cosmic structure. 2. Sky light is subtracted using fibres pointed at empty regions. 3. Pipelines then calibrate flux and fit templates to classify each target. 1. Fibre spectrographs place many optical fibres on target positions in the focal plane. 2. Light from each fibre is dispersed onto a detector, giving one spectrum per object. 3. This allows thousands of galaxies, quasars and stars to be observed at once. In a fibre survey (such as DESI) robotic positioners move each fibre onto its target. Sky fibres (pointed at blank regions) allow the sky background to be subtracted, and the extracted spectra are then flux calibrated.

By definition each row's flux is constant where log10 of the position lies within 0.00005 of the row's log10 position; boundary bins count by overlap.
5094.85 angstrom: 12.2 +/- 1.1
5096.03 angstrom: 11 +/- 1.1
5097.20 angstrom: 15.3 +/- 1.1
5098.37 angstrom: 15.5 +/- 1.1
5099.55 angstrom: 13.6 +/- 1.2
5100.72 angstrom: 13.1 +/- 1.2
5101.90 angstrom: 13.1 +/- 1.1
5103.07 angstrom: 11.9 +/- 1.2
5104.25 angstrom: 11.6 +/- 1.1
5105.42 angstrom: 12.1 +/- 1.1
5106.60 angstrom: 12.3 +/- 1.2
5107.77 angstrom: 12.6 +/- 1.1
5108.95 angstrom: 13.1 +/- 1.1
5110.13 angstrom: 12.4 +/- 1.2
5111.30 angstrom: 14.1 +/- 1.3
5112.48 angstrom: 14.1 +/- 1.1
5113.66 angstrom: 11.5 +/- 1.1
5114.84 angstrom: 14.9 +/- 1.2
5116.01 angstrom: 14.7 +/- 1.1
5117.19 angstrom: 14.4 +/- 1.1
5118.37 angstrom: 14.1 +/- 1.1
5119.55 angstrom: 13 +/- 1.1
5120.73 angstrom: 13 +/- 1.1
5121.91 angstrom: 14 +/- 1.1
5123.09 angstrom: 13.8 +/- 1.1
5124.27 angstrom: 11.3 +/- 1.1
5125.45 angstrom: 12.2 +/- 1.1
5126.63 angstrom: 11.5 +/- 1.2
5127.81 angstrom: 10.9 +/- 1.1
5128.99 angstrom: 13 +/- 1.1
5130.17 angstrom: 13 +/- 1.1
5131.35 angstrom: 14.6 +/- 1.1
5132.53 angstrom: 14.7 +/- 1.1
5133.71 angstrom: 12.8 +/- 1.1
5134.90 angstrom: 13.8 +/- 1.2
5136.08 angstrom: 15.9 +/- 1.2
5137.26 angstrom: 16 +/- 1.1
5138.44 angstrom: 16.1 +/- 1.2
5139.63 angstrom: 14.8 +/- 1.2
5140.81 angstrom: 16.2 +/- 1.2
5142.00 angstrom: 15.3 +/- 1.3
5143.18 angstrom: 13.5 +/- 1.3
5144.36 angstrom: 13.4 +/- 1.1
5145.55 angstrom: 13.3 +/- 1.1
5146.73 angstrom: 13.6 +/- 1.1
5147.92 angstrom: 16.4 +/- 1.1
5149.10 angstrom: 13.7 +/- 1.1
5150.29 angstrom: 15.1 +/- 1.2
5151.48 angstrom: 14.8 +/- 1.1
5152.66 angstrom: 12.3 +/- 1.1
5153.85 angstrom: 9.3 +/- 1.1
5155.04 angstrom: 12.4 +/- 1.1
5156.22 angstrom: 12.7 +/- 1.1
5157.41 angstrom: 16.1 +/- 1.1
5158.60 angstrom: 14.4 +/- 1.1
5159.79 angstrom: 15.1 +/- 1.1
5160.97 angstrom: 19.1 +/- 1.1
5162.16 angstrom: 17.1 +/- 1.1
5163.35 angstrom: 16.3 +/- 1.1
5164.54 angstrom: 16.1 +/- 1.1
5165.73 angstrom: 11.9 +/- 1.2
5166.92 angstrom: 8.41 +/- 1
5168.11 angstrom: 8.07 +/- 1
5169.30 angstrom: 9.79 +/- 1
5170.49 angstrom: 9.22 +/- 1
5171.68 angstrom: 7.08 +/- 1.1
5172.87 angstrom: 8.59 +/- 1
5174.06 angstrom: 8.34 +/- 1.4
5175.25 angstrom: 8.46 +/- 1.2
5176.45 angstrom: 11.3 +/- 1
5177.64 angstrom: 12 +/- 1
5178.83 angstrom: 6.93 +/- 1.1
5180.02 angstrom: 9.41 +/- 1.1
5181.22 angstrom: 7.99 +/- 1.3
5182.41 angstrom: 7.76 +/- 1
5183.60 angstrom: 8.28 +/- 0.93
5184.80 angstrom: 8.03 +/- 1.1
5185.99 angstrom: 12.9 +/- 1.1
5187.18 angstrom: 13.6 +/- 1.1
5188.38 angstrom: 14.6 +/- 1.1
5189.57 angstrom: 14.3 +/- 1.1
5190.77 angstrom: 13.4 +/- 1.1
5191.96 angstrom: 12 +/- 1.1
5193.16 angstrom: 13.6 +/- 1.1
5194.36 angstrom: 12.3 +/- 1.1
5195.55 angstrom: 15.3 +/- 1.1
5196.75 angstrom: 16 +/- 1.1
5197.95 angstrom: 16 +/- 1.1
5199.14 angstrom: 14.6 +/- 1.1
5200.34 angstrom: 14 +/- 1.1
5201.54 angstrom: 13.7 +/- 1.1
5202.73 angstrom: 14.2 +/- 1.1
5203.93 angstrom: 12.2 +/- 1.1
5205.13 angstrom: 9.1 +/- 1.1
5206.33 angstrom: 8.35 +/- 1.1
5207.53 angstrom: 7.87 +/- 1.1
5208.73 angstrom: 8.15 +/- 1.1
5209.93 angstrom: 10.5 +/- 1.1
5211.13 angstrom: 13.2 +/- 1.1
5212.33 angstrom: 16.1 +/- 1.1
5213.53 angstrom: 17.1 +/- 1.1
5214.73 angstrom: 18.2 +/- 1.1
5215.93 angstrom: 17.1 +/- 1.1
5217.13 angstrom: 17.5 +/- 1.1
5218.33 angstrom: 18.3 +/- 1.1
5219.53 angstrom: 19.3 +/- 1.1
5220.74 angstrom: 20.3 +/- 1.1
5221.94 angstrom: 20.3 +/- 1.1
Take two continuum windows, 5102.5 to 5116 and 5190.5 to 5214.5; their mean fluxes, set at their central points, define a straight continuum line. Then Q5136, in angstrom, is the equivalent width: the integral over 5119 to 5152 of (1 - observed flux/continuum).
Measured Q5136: -2.62 angstrom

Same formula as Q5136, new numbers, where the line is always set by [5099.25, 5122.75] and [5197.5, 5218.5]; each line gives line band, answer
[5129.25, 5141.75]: -1.39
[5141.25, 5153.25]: -0.76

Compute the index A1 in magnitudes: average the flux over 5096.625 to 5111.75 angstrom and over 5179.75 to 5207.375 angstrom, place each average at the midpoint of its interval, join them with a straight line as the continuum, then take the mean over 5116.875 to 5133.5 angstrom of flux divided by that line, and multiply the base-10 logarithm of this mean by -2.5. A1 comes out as -0.01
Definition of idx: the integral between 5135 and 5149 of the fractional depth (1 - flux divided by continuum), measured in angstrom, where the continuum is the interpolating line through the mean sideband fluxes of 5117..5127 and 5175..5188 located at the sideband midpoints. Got -3.4 angstrom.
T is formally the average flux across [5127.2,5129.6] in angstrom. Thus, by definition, 12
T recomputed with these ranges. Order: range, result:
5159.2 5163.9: 16.9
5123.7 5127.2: 11.7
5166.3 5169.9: 8.78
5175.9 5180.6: 9.91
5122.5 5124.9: 12.5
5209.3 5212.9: 13.2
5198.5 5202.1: 14.1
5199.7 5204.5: 13.5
